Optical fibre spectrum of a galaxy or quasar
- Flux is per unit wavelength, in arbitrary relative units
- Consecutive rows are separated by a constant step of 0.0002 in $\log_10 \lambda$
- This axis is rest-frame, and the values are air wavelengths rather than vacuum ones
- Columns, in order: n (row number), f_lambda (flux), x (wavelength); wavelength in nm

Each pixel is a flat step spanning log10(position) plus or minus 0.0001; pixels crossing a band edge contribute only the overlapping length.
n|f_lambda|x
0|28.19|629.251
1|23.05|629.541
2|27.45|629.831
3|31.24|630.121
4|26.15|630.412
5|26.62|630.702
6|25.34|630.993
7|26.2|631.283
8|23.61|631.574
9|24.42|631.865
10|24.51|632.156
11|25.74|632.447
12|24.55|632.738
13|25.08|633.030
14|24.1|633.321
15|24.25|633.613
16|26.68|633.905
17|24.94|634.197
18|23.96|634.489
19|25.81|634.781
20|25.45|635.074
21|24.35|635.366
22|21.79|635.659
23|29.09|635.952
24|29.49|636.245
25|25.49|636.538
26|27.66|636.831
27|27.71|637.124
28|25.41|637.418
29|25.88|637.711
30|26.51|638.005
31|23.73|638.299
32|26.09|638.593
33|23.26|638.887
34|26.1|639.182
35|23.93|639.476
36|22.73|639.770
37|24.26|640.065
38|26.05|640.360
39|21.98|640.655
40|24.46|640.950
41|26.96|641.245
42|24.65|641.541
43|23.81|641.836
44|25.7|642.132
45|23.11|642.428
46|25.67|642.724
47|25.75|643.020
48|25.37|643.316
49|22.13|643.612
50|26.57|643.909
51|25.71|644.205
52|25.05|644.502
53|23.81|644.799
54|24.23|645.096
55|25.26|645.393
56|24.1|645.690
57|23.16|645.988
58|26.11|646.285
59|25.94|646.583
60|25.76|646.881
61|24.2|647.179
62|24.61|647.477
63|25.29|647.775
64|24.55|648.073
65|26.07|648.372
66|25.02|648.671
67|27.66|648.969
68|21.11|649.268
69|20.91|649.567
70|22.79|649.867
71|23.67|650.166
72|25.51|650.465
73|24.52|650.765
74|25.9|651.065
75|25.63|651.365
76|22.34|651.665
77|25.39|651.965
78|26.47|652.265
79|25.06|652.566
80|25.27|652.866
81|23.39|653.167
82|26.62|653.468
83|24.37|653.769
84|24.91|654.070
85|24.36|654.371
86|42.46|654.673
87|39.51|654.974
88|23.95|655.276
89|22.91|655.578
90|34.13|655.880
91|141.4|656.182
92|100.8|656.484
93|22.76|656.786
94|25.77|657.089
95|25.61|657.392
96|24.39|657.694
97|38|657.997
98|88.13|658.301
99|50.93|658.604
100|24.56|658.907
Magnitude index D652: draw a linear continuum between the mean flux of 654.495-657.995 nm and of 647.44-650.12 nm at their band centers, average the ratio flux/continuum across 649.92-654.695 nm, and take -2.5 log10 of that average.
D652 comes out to 0.31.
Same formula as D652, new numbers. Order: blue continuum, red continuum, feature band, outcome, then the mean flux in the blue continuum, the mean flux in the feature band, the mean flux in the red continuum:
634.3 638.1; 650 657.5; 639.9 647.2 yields 0.19 mag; 26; 24.8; 34.2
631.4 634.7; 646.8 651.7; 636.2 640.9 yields -0.03 mag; 24.7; 25.3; 24.5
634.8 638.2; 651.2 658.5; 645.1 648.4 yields 0.29 mag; 26.2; 24.9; 37.7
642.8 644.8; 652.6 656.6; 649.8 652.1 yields 0.42 mag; 25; 24.5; 41.6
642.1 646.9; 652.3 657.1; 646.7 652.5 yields 0.28 mag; 24.9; 24.6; 39.3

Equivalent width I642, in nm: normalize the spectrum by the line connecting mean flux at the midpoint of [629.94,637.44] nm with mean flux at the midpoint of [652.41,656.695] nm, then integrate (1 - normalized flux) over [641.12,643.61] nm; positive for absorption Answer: 0.56 nm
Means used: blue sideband 25.8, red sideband 41.1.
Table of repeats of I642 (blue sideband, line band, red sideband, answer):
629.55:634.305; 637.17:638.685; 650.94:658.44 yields 0.159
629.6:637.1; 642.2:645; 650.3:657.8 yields 0.479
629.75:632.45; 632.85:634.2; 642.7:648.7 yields 0.048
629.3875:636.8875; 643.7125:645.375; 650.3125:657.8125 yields 0.291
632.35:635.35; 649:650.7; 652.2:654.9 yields 0.234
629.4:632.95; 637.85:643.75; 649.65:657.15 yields 0.942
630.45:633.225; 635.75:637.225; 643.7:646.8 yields -0.152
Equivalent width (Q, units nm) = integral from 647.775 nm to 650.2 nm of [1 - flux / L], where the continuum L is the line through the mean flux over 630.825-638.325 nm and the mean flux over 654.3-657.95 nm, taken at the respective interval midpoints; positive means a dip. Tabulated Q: 0.889 nm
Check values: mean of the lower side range 25.5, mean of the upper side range 44.3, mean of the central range 24.1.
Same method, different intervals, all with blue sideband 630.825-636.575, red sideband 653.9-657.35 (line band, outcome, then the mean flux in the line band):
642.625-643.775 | 0.31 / 24.7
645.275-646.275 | 0.32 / 24.4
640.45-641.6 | 0.26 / 24.6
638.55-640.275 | 0.34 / 24.4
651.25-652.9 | 0.66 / 25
